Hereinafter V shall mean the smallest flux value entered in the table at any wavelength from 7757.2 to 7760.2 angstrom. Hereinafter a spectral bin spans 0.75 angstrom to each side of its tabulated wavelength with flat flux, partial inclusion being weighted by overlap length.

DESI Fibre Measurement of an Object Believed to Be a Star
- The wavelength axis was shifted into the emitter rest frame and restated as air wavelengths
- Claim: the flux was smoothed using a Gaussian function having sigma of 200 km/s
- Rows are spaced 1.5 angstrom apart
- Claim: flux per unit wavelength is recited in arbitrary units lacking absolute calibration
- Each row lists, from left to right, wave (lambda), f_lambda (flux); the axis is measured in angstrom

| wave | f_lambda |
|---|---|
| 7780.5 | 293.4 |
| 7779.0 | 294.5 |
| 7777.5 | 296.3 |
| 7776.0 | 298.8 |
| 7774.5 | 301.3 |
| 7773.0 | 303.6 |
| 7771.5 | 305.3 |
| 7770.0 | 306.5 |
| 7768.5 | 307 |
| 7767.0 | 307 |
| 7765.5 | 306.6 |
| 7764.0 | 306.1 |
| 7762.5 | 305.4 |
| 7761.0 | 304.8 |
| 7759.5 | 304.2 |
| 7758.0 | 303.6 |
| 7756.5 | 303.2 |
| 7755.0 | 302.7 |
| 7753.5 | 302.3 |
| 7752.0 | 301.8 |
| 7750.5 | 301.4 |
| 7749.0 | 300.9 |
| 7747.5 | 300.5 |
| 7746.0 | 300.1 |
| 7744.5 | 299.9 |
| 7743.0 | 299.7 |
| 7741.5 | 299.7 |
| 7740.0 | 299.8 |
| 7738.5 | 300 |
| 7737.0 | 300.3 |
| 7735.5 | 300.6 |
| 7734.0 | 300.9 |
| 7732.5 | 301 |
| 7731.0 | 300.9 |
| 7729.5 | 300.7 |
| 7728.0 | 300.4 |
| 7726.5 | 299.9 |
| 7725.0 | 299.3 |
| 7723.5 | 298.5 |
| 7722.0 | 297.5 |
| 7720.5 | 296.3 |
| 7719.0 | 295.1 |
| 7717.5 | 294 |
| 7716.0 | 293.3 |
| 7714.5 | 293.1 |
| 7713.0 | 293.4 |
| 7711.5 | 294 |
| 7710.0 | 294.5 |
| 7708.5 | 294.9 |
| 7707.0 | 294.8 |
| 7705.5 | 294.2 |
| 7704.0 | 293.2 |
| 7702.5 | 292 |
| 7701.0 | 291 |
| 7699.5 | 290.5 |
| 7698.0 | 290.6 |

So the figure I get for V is 303.6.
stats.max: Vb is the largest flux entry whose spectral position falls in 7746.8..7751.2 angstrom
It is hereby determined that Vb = 301.4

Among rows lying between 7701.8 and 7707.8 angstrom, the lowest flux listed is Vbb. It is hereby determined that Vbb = 292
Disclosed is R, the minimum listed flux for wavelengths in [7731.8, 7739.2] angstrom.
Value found 300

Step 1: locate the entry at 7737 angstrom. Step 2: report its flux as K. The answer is 300.3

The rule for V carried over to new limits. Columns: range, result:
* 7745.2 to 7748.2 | 300.1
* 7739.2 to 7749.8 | 299.7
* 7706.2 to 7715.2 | 293.1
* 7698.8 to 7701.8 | 290.5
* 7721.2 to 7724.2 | 297.5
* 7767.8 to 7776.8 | 298.8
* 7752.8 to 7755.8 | 302.3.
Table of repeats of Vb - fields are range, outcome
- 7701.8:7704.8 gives 293.2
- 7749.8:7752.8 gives 301.8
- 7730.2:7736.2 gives 301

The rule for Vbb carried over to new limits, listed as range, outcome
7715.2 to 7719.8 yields 293.3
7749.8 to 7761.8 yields 301.4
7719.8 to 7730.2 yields 296.3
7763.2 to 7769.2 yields 306.1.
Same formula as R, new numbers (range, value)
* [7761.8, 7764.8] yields 305.4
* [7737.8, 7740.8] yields 299.8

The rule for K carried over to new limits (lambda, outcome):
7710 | 294.5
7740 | 299.8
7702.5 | 292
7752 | 301.8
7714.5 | 293.1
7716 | 293.3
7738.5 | 300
